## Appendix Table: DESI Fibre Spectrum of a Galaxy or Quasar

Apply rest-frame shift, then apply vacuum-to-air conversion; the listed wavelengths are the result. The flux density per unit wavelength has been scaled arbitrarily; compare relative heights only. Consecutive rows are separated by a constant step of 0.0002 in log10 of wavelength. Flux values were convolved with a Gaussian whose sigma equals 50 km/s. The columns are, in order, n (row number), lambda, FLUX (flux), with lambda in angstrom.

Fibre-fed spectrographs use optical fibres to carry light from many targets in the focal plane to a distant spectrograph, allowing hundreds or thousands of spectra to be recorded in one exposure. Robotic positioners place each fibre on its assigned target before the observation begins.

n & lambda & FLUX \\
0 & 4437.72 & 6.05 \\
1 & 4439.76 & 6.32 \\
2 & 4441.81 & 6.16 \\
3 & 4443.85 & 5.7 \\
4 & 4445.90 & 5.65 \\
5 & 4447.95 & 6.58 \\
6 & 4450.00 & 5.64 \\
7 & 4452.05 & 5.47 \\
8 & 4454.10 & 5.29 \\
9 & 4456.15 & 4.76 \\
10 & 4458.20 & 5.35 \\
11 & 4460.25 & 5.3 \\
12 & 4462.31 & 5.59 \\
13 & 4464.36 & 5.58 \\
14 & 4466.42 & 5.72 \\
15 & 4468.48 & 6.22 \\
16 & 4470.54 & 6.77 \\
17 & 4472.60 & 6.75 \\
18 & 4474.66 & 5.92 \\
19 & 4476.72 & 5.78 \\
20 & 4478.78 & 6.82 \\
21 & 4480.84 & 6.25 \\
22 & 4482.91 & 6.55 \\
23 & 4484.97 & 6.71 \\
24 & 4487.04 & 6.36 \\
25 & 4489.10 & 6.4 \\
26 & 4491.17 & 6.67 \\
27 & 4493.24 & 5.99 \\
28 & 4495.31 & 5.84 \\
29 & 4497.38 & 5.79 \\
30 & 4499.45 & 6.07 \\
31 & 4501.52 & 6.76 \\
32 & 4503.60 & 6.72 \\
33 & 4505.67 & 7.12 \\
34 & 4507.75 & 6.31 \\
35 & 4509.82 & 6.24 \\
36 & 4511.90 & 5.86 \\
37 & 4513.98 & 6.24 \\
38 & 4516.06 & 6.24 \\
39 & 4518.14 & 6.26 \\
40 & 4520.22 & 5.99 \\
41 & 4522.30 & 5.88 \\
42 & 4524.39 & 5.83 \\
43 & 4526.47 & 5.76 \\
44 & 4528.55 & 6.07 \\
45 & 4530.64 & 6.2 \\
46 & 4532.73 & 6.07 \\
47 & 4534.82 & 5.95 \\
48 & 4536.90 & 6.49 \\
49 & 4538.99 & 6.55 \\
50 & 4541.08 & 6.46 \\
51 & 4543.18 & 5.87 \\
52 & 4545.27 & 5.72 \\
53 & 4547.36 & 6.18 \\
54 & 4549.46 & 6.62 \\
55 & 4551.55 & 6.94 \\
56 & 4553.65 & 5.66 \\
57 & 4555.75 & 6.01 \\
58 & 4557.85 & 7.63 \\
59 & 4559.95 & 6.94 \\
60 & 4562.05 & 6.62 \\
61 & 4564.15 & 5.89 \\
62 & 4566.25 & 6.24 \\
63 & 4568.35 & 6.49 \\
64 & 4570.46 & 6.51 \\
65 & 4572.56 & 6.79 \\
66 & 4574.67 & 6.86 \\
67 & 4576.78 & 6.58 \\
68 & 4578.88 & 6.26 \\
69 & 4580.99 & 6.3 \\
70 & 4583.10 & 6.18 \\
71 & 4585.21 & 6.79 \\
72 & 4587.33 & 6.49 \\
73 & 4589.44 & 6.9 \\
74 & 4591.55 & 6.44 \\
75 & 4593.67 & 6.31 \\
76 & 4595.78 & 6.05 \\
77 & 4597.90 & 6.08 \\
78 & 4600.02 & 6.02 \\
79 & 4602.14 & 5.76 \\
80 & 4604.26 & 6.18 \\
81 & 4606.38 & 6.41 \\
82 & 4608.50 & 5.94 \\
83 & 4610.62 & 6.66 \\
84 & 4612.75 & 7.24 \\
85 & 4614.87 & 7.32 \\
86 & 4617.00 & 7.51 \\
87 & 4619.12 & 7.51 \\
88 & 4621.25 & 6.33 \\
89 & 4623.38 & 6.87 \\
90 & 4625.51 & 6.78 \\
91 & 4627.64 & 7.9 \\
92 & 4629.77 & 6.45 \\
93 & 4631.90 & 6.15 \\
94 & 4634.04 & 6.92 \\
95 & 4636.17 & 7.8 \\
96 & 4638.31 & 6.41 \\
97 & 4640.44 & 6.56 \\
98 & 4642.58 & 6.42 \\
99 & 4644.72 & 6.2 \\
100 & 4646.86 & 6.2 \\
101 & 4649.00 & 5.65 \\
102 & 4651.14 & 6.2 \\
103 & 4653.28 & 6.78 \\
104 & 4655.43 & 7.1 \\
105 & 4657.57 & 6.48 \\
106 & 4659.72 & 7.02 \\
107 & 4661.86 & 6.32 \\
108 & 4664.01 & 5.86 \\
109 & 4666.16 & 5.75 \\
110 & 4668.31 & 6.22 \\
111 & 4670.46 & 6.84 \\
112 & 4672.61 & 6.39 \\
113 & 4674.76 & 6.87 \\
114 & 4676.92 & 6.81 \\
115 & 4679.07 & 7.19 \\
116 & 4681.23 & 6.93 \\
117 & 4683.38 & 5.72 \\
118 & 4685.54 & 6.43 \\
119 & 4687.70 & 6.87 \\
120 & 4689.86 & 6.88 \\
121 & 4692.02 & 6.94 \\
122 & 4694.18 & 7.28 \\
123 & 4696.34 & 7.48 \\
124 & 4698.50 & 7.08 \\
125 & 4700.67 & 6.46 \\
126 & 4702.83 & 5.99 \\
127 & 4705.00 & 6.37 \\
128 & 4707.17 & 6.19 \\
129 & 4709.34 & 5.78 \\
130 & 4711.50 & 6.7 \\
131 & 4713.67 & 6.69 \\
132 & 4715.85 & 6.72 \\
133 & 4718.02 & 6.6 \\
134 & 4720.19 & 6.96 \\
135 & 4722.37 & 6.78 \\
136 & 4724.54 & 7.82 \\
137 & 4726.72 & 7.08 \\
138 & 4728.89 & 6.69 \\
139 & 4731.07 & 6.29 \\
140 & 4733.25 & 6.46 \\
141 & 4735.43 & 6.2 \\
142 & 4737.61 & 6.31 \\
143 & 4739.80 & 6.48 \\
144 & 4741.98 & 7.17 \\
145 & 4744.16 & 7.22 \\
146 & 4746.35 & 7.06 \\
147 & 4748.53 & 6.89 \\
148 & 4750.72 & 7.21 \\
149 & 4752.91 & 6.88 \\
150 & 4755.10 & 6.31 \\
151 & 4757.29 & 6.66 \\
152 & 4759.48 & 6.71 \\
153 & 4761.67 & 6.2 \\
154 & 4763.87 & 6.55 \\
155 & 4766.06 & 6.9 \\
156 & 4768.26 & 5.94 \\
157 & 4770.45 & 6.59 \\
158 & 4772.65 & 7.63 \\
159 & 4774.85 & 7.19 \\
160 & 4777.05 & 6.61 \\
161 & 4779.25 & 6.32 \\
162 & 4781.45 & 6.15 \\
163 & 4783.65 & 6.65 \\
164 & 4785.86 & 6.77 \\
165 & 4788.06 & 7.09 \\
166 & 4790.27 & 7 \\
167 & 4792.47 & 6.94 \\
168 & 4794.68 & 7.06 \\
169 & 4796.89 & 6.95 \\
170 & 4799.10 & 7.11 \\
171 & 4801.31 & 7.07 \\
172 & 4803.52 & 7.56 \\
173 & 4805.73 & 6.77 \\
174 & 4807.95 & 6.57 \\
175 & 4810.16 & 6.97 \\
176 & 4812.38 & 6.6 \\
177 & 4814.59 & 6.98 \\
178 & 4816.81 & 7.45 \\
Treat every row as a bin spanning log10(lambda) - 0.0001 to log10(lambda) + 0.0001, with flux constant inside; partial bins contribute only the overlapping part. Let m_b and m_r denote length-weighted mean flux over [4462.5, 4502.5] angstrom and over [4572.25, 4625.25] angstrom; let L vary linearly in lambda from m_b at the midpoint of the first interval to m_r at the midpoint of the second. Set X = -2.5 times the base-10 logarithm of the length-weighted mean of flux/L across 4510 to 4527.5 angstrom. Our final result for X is 0.057 mag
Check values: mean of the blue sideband 6.25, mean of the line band 6.02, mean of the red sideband 6.55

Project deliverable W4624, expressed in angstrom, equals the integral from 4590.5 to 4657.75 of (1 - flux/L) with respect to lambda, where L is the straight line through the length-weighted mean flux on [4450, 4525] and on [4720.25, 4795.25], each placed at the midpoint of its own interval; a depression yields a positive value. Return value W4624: -1.62 angstrom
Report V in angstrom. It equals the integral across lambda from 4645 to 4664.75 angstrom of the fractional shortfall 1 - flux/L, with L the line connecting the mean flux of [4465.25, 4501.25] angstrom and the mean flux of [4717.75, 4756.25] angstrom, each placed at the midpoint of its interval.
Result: 0.7 angstrom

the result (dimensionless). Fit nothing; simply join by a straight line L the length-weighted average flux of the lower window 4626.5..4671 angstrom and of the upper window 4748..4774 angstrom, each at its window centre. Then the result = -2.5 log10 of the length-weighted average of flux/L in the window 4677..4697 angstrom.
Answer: -0.04 mag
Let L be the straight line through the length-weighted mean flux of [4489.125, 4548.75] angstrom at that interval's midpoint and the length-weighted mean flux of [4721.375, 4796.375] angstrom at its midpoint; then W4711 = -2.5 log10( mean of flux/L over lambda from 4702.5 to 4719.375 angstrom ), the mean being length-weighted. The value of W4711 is 0.04 mag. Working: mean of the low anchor 6.19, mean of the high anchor 6.76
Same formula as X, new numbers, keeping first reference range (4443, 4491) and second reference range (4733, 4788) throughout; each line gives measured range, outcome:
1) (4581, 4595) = -0.04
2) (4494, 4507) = -0.05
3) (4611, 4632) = -0.11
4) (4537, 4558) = -0.02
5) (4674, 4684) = -0.04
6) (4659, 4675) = 0.02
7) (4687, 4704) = -0.05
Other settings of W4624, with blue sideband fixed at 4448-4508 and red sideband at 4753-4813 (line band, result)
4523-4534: 0.4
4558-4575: -0.8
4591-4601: 0.3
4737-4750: -0.4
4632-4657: -0.3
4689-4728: -0.9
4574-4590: -0.5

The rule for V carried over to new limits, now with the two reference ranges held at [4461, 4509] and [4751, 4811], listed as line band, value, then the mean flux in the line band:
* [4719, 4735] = -0.34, 6.84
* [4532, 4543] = 0.17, 6.28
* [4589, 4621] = -0.26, 6.54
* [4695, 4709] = 0.19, 6.56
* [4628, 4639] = -0.49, 6.83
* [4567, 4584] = -0.15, 6.5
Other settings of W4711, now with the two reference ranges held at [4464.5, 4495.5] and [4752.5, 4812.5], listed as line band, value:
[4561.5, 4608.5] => 0.02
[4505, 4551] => 0.04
